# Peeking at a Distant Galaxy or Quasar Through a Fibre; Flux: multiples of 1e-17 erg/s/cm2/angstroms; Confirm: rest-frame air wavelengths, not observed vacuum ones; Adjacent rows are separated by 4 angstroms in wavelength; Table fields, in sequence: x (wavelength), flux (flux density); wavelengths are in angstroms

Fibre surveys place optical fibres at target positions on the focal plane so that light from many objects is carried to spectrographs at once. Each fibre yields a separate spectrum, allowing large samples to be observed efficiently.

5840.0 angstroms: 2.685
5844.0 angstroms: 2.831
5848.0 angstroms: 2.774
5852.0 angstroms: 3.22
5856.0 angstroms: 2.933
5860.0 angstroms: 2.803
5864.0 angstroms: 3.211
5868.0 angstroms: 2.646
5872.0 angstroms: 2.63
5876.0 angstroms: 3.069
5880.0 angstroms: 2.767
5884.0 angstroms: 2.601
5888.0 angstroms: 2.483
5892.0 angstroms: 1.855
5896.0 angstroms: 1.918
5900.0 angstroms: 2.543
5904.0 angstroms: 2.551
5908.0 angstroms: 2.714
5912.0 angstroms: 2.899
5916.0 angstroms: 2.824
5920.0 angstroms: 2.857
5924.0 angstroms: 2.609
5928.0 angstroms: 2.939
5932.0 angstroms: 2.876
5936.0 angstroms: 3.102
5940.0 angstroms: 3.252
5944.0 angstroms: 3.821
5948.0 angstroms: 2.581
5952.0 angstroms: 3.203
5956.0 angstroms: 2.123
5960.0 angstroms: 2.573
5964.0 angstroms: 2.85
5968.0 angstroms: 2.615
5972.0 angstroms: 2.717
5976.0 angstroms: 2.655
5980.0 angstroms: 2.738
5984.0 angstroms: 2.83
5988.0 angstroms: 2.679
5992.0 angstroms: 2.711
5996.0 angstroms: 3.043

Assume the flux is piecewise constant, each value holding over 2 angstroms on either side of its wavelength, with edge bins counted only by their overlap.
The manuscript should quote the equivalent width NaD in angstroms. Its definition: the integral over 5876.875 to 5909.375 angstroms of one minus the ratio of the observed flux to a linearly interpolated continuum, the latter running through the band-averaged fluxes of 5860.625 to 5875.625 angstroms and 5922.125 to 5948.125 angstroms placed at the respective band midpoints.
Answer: 5.36 angstroms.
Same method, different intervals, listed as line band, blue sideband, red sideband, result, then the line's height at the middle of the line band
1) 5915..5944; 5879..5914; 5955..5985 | -4.94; 2.55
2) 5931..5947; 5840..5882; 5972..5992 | -2.69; 2.78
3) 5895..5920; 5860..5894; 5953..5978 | 0.23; 2.65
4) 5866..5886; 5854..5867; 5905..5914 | 1.08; 2.9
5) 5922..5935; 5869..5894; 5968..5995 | -0.92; 2.64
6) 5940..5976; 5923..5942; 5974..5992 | 0.31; 2.85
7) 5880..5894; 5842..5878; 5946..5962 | 2.21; 2.82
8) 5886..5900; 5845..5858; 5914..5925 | 3.44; 2.85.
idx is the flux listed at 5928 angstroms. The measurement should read 2.939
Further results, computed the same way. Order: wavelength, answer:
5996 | 3.043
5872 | 2.63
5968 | 2.615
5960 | 2.573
